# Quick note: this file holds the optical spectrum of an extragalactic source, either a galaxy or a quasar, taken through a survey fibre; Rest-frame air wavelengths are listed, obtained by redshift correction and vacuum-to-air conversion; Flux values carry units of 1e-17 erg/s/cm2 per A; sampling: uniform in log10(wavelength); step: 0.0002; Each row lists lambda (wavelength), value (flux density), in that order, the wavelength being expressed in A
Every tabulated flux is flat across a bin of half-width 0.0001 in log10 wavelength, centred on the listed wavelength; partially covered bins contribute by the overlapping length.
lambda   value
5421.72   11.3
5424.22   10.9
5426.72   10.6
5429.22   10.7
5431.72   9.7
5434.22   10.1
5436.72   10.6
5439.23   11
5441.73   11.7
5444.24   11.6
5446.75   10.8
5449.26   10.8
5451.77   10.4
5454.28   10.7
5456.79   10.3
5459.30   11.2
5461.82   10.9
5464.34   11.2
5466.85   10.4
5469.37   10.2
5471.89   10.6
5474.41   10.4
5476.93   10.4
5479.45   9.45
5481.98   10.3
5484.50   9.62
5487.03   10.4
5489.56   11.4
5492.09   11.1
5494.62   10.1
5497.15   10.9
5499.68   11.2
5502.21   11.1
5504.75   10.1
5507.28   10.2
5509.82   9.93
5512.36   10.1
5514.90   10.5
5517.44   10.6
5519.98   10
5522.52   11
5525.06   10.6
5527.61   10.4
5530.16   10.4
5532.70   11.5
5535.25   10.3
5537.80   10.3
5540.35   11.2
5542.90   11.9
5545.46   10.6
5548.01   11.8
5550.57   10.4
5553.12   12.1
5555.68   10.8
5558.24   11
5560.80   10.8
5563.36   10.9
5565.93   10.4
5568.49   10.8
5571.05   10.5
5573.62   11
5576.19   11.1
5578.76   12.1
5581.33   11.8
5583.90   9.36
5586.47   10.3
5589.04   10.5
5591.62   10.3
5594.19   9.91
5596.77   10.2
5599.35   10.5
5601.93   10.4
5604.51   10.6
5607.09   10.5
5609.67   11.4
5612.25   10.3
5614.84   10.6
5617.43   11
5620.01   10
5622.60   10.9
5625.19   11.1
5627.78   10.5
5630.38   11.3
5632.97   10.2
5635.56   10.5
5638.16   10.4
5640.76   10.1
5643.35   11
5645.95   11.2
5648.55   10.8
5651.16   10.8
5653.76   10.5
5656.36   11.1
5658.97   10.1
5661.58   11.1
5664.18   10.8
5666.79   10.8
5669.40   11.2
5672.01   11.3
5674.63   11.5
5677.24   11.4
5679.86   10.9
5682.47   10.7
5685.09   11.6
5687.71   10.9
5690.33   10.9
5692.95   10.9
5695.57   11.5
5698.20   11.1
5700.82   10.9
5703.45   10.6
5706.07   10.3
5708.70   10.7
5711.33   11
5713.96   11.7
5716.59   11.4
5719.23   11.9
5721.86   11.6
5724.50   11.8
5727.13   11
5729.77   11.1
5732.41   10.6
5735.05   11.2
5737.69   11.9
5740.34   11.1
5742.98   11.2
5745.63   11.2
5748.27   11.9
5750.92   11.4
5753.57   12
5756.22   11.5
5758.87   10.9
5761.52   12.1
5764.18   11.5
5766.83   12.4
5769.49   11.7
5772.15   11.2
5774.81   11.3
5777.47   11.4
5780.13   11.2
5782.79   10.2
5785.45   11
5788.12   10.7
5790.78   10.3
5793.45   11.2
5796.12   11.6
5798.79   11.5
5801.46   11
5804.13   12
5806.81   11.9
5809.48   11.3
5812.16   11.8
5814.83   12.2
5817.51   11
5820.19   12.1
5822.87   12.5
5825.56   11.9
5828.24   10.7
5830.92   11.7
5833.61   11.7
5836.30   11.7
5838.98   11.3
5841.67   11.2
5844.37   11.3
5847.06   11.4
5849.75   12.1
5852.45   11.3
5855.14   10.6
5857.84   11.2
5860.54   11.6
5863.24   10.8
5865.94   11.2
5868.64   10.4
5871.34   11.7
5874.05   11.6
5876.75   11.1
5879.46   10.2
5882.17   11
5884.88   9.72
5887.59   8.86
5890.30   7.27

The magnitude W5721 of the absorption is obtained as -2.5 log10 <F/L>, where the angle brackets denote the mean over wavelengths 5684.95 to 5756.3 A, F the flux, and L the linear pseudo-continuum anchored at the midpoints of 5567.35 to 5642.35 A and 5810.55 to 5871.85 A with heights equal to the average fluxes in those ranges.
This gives -0.020 mag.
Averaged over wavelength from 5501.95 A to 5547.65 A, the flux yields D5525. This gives 10.6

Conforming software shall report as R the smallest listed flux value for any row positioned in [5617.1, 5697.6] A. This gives 10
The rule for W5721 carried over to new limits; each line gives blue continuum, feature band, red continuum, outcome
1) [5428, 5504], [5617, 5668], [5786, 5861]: 0.03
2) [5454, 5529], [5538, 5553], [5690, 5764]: -0.05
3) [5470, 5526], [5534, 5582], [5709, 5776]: -0.03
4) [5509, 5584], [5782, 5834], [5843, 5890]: -0.06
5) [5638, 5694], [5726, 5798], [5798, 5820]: 0.01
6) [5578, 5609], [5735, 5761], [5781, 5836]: -0.03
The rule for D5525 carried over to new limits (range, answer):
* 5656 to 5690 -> 11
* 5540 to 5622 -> 10.8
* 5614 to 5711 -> 10.8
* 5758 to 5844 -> 11.4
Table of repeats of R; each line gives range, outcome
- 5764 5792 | 10.2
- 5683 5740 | 10.3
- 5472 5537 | 9.45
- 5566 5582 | 10.5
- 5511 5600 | 9.36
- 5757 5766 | 10.9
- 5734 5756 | 11.1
